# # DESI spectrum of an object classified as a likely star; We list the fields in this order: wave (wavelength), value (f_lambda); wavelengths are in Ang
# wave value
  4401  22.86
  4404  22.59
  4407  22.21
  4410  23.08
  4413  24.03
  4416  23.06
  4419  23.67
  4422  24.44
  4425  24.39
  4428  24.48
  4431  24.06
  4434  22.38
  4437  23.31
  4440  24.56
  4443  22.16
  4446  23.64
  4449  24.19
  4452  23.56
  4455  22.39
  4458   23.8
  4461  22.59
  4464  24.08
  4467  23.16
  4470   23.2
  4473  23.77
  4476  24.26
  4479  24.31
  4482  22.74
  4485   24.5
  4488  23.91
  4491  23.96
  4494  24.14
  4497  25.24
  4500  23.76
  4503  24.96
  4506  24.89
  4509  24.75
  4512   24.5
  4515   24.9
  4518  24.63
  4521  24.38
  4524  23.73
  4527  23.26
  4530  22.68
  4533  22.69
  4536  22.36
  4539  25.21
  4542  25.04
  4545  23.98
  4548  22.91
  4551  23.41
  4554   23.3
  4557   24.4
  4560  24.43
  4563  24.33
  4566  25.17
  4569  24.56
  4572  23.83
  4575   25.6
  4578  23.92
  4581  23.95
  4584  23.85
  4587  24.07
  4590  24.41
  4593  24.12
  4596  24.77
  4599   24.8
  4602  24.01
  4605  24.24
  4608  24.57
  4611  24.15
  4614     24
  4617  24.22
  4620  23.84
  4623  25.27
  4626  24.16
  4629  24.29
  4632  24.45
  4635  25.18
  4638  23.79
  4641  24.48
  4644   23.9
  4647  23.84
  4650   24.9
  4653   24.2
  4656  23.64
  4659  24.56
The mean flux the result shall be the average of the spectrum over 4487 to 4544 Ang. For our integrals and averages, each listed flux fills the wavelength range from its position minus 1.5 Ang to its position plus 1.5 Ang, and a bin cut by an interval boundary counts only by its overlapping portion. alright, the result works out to 24.2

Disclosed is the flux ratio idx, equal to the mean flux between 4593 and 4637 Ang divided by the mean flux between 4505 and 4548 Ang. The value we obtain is 1.0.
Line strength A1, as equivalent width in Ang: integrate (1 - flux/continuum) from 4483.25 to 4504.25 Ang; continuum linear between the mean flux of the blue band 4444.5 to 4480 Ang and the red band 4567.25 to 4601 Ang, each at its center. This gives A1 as -0.5 Ang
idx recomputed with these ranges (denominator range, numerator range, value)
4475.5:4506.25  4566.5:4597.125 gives 1.00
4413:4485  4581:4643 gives 1.03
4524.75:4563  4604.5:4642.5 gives 1.03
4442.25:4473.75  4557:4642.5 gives 1.04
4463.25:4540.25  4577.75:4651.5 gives 1.01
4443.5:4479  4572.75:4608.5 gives 1.04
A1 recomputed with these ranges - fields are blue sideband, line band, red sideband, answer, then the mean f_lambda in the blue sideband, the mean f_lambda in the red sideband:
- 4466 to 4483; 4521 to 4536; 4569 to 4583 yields 0.53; 23.6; 24.3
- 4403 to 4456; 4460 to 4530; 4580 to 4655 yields -0.86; 23.5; 24.3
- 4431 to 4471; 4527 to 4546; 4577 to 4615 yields 0.19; 23.3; 24.2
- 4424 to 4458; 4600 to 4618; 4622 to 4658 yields 0.00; 23.6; 24.3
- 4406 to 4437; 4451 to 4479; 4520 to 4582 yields 0.29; 23.6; 24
